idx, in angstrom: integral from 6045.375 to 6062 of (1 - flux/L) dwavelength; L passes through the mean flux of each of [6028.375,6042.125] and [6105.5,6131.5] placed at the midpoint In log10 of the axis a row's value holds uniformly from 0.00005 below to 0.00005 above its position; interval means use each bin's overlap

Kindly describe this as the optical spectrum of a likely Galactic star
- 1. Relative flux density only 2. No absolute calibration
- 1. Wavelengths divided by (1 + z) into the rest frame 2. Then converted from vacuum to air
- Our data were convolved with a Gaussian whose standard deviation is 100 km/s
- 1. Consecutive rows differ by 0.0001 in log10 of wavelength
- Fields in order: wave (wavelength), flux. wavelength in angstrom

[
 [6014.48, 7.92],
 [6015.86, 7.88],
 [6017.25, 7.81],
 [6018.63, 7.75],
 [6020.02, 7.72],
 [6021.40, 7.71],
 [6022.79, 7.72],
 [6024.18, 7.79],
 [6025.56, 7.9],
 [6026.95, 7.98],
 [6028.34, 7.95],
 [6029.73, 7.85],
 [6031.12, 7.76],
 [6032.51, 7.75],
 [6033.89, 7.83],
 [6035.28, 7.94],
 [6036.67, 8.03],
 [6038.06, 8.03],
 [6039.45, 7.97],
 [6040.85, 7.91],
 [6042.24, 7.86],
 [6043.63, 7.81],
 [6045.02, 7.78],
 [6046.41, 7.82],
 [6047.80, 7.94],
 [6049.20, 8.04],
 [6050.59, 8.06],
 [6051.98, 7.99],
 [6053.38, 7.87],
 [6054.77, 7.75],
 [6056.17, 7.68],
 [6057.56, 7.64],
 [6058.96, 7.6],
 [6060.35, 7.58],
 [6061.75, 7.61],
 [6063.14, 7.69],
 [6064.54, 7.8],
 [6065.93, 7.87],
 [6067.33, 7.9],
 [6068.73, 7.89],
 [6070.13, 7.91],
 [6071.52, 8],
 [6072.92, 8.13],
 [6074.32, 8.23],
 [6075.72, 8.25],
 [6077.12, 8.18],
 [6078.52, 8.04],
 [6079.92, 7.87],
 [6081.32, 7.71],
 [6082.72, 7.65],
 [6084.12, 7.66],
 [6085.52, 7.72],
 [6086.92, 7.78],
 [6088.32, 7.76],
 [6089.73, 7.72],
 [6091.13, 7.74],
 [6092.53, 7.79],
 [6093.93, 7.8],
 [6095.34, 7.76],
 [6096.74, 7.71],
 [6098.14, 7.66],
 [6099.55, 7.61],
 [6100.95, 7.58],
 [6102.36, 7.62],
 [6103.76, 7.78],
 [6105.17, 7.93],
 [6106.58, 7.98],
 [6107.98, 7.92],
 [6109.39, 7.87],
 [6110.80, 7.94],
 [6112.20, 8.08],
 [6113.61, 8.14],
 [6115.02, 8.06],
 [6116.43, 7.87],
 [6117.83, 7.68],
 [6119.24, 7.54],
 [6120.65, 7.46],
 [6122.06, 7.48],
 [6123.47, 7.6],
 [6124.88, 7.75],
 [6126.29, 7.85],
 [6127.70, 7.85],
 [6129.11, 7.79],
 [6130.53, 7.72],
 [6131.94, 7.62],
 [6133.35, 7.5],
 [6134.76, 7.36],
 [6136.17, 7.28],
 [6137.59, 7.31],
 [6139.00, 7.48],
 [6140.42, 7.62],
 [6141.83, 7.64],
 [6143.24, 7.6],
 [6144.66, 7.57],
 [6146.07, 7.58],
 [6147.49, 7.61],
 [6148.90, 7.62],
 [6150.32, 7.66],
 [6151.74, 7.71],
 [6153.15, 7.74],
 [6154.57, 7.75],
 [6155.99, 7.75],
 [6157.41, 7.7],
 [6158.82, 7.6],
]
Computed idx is 0.2 angstrom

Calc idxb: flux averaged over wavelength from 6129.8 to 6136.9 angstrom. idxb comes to 7.49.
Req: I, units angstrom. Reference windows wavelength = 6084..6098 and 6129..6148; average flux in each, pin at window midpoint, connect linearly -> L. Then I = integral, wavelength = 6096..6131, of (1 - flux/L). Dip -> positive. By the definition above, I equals -0.6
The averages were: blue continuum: 7.75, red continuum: 7.54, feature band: 7.78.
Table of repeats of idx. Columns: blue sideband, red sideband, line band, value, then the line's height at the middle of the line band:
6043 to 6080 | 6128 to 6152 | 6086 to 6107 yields 0.00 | 7.75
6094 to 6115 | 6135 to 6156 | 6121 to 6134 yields 0.02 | 7.69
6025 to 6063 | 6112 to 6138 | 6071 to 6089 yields -0.35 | 7.77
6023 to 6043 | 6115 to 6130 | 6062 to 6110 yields -0.34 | 7.78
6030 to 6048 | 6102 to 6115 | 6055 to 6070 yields 0.31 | 7.9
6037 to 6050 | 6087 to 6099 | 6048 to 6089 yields -0.18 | 7.82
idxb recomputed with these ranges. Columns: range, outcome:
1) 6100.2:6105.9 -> 7.72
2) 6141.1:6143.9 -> 7.64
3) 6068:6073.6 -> 7.98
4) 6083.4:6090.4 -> 7.72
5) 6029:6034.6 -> 7.8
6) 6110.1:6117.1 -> 8.02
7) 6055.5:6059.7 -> 7.65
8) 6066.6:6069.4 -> 7.88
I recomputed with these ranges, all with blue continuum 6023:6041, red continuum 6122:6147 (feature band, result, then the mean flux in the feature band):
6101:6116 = -0.5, 7.91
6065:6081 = -0.5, 8.01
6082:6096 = 0.0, 7.74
